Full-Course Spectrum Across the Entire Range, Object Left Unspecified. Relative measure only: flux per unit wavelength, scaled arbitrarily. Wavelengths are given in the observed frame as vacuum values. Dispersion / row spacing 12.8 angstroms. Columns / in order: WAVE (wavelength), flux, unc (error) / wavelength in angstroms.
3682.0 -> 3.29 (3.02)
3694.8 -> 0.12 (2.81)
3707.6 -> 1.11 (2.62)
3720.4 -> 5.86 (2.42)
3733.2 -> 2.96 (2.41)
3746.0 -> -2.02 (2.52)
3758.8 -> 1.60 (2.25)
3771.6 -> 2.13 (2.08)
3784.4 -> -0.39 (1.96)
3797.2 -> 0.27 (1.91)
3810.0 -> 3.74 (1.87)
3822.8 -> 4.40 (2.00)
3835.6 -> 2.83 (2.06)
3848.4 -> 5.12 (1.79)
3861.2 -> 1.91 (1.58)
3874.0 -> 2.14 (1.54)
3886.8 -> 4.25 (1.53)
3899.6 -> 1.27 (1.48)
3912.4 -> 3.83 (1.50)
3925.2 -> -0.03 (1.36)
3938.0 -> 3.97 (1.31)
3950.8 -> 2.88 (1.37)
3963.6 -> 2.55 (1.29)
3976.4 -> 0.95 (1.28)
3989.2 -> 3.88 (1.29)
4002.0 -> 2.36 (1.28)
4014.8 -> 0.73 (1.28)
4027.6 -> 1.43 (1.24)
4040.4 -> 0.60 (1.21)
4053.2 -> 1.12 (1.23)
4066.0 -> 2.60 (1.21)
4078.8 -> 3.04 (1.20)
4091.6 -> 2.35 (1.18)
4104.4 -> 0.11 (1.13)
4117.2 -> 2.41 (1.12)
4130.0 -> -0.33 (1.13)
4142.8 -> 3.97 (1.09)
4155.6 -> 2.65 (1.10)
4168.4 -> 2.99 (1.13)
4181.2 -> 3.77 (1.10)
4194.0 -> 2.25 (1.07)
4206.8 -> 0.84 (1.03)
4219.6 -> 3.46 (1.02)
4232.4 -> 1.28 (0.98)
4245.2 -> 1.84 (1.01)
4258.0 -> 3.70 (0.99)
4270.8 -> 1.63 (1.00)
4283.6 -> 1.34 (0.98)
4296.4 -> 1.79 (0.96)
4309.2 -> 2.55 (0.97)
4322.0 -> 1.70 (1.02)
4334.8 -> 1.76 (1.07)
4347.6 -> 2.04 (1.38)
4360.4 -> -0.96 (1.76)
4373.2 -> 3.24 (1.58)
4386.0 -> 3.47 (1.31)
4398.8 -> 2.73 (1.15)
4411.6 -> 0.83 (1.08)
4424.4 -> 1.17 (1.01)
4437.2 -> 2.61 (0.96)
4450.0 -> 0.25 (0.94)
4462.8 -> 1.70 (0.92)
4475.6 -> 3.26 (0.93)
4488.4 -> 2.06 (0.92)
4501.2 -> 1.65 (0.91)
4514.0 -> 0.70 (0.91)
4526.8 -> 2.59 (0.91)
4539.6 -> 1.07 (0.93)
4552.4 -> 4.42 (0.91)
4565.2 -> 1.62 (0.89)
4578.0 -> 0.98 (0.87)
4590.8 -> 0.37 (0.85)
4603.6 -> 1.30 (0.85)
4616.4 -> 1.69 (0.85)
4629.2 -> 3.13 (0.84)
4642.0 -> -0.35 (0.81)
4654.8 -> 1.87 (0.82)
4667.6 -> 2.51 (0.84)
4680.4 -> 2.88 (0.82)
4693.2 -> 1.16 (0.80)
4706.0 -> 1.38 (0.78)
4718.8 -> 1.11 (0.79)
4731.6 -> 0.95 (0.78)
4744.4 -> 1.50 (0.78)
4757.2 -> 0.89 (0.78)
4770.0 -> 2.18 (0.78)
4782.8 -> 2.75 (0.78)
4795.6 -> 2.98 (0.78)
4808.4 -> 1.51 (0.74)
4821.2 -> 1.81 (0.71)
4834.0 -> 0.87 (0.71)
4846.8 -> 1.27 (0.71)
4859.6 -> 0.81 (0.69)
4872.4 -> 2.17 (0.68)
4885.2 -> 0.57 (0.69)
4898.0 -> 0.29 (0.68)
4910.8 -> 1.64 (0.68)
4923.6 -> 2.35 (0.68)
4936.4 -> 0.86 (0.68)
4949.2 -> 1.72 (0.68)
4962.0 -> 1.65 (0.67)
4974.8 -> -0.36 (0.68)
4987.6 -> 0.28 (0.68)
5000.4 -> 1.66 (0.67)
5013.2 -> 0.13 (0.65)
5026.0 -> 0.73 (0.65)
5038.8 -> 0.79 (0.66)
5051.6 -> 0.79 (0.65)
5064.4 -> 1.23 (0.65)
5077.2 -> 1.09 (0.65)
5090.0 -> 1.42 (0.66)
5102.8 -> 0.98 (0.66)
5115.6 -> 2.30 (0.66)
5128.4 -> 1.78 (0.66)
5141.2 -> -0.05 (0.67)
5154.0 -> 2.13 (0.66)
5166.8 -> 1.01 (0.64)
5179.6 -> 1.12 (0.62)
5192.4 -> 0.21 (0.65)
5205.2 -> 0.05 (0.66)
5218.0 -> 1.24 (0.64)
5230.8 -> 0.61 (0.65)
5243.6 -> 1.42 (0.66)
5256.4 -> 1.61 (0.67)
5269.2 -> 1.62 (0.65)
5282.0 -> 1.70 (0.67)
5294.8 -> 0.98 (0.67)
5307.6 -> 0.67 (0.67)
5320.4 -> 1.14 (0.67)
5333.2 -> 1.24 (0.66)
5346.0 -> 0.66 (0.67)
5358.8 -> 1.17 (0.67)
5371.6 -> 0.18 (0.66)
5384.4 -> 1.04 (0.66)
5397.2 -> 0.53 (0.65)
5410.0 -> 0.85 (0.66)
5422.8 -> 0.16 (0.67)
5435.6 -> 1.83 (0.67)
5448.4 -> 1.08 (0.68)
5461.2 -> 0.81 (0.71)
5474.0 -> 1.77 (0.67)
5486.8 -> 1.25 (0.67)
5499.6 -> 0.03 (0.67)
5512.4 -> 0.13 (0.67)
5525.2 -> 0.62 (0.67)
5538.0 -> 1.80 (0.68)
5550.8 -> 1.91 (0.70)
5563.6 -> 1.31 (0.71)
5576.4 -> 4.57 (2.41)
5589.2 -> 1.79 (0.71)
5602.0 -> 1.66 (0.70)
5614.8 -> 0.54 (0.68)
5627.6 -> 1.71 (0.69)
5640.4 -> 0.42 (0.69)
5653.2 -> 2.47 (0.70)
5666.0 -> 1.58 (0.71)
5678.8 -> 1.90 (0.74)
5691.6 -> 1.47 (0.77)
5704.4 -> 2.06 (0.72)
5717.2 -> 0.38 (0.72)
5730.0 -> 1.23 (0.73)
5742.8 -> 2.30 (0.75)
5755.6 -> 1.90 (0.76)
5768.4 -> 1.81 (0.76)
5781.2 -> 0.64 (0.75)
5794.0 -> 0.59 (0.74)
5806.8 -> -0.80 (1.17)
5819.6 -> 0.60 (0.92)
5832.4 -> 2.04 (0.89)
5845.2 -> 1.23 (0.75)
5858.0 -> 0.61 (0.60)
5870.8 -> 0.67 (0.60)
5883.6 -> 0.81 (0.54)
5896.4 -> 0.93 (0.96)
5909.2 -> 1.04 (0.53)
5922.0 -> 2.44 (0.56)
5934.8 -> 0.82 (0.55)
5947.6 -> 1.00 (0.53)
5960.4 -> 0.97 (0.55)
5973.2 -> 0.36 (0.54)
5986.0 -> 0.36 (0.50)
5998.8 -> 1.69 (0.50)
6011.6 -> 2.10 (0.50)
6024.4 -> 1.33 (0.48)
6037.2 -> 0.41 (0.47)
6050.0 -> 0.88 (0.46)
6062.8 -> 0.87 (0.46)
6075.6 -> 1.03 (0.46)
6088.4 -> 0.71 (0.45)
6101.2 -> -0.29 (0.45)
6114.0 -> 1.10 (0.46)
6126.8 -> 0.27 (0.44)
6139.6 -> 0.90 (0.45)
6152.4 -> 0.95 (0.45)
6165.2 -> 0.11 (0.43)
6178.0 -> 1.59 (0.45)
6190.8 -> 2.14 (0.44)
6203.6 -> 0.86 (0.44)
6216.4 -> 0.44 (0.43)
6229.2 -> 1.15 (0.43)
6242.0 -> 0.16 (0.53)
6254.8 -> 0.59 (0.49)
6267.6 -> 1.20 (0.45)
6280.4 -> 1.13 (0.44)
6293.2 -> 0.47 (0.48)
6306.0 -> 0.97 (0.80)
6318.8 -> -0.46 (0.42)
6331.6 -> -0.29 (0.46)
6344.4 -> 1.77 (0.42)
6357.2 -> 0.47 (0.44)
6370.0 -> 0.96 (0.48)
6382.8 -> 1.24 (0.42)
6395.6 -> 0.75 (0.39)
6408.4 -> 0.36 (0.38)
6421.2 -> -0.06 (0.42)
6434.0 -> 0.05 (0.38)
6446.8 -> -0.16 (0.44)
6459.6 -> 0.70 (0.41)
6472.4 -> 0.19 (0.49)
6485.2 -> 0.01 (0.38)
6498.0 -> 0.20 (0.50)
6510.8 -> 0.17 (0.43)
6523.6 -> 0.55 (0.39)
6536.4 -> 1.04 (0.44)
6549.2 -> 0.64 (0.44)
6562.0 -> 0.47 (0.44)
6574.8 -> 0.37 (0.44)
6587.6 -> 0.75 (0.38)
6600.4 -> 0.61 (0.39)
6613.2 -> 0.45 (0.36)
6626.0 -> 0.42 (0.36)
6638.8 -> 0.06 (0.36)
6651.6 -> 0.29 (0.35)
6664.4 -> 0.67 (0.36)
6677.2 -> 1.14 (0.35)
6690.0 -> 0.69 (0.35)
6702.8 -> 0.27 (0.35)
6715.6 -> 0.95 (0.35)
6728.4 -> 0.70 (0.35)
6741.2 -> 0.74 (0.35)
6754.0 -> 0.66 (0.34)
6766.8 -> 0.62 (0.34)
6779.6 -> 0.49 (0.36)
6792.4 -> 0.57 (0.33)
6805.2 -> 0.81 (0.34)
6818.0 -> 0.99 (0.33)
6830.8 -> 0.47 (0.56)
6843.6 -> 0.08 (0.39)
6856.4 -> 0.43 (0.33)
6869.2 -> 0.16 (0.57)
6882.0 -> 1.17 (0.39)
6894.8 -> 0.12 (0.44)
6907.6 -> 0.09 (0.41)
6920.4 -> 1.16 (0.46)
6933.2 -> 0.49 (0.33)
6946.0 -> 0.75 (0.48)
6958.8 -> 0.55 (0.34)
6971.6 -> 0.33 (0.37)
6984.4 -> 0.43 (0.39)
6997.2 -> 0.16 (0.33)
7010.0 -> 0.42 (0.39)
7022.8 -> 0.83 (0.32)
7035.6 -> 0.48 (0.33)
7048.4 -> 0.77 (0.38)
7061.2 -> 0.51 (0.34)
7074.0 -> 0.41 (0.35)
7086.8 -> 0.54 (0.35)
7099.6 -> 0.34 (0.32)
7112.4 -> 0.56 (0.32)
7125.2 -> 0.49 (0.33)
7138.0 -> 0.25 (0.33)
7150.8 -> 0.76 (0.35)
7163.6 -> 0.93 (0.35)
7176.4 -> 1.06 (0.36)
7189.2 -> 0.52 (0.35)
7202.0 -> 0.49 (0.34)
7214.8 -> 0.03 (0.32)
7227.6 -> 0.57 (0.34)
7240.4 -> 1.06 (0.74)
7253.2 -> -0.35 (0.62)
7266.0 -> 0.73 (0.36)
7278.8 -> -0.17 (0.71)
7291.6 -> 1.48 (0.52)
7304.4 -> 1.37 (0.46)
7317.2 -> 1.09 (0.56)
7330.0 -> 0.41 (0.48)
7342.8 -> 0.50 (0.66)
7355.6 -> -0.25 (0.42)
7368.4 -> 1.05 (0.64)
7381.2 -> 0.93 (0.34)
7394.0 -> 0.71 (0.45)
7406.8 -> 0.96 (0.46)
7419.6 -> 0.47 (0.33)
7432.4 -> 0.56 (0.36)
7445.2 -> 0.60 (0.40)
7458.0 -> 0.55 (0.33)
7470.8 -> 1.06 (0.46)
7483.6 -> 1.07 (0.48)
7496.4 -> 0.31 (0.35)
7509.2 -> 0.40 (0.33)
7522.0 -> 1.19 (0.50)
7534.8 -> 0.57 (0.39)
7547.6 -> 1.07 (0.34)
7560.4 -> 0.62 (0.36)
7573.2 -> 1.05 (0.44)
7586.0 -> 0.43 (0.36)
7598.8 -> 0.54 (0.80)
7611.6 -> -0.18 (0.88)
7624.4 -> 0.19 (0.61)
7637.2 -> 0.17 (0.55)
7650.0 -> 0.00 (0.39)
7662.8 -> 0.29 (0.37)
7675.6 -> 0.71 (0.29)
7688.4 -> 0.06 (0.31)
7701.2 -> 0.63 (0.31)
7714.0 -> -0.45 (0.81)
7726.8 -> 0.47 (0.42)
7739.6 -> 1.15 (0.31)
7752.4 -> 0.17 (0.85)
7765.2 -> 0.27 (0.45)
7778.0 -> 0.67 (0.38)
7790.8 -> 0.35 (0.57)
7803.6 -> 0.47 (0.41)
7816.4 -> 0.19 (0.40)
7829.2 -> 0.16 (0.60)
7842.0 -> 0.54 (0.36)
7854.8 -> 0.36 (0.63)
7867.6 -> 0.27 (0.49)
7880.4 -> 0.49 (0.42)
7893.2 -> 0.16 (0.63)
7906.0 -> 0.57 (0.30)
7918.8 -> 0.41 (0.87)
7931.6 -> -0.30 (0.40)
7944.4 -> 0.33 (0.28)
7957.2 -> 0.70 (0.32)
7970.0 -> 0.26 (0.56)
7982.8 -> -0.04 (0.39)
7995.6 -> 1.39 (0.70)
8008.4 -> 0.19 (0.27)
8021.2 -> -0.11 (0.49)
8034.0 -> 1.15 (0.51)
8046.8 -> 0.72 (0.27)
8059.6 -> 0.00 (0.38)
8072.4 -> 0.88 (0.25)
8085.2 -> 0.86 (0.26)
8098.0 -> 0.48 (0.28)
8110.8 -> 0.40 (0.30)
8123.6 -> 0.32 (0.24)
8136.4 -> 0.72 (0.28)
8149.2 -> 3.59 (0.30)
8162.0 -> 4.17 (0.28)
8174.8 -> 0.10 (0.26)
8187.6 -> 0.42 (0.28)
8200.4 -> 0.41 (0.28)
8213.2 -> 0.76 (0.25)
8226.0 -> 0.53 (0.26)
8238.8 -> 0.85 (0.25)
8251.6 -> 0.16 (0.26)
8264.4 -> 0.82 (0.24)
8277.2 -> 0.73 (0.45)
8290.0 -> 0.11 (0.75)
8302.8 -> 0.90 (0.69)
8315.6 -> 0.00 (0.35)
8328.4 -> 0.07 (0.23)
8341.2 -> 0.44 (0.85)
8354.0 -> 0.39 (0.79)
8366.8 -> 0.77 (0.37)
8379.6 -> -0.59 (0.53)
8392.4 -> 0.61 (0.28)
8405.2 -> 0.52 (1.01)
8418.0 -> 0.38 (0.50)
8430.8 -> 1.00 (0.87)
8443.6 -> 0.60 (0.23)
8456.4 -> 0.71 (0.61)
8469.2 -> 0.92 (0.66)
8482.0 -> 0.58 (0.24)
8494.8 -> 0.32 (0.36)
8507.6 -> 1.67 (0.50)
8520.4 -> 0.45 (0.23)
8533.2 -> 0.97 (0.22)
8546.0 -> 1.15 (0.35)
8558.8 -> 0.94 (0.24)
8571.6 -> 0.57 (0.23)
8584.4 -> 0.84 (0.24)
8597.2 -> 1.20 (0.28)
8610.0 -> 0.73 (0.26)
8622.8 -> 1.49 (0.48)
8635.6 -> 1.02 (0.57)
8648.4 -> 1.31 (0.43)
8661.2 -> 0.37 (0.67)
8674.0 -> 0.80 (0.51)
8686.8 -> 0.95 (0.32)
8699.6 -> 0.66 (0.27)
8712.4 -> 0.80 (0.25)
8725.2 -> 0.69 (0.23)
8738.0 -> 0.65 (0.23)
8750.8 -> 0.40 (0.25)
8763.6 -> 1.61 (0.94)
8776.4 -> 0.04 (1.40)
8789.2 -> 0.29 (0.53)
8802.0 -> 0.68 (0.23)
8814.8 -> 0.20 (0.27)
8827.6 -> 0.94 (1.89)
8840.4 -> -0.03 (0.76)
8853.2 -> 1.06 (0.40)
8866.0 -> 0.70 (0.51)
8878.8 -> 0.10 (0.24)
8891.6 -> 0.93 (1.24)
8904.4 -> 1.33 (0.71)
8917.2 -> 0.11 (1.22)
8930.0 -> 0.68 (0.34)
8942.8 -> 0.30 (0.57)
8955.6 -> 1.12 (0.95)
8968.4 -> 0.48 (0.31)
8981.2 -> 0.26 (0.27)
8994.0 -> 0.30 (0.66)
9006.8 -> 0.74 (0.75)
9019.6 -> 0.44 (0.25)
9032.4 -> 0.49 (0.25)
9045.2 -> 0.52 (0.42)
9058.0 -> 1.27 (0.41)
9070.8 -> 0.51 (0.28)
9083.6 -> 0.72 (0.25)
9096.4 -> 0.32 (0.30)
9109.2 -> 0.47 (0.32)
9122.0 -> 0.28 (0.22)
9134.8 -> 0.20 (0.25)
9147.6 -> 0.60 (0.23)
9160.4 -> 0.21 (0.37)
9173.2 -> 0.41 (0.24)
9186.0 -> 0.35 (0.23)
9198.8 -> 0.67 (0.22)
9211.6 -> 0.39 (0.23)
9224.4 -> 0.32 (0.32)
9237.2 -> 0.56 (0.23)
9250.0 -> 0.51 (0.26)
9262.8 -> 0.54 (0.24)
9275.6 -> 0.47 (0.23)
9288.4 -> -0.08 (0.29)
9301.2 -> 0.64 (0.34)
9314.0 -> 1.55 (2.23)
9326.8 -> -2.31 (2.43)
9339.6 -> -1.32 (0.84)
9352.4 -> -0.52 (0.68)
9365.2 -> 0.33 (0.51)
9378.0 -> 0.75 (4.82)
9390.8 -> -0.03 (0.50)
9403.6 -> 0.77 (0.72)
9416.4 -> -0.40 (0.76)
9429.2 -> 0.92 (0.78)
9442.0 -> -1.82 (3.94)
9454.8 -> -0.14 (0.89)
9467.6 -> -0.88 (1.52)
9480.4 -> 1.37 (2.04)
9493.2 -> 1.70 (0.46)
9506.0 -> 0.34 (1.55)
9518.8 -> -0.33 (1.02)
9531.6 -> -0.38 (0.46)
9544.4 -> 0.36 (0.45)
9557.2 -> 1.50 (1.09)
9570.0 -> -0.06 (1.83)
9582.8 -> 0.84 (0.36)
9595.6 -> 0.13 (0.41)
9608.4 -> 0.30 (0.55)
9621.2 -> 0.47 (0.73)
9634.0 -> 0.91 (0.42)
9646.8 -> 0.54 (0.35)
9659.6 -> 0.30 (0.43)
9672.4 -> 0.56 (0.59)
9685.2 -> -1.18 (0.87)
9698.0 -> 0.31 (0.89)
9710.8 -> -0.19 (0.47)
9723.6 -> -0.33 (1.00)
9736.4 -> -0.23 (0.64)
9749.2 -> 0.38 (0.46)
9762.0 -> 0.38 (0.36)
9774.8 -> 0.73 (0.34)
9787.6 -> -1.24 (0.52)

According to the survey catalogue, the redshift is 1.187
